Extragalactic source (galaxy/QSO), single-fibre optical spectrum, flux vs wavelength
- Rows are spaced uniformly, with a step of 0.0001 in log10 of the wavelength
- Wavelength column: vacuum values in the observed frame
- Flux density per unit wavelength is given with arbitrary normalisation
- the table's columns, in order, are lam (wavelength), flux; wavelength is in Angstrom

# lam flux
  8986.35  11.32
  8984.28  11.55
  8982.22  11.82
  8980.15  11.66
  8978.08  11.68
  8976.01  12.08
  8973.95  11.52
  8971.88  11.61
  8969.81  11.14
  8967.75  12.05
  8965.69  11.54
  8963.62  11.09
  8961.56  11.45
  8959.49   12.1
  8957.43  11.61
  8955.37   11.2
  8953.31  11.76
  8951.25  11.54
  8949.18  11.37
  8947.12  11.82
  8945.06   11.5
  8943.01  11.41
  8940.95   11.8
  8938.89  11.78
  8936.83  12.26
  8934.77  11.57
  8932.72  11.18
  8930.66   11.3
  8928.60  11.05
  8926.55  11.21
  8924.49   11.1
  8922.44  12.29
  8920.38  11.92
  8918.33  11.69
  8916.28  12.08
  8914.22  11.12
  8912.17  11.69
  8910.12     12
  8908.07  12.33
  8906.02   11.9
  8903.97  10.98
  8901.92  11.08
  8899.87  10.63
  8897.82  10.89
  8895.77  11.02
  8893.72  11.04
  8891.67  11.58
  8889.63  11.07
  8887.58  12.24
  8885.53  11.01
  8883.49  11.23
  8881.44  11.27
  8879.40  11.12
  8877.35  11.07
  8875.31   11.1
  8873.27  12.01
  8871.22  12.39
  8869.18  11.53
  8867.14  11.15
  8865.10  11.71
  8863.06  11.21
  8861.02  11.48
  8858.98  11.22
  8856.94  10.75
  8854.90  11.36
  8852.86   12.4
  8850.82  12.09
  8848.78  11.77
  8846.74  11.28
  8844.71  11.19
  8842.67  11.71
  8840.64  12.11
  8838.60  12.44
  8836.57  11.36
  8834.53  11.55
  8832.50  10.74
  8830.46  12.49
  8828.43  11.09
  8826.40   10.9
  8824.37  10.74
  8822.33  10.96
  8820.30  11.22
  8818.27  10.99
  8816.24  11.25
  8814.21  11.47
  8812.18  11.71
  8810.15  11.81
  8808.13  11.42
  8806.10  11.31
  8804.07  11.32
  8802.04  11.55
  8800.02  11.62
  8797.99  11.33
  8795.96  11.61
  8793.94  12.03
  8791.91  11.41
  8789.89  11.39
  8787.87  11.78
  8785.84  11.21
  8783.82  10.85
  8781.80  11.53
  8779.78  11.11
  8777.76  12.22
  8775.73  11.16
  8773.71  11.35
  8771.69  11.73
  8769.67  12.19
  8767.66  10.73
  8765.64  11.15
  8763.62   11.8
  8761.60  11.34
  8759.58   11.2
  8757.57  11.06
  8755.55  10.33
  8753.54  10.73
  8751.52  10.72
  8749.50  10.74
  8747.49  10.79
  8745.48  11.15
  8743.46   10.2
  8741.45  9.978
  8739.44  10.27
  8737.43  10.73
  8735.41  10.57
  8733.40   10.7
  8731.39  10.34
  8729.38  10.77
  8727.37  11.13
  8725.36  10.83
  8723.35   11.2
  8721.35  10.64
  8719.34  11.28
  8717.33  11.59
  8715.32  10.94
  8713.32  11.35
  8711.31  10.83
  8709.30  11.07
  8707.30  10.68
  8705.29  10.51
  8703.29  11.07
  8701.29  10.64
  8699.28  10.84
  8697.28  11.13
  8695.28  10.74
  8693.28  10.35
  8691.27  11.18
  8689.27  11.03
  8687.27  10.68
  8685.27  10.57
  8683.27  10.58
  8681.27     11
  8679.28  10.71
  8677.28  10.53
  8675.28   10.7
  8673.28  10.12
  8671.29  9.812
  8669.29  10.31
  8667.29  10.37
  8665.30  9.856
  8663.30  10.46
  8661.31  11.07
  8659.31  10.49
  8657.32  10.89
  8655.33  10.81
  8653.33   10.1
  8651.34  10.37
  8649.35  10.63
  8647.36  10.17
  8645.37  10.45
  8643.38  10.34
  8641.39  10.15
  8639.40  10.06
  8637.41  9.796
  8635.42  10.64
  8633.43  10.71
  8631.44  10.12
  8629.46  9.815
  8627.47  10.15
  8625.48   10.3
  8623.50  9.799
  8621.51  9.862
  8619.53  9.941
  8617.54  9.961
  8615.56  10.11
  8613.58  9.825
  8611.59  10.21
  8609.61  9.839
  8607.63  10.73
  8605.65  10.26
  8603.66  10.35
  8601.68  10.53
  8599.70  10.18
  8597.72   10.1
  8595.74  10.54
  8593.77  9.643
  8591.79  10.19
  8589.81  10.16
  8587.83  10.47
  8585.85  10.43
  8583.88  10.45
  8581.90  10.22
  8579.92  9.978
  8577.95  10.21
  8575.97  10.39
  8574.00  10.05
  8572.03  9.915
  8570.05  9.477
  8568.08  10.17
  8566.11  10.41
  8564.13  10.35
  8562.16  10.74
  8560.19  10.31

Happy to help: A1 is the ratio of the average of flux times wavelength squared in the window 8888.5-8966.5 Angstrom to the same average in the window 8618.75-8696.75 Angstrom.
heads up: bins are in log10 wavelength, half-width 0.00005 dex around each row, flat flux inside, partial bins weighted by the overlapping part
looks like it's 1.2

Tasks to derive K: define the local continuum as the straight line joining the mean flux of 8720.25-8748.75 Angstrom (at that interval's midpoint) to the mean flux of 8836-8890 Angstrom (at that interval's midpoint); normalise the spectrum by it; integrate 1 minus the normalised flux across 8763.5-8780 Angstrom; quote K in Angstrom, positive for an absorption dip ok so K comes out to -0.9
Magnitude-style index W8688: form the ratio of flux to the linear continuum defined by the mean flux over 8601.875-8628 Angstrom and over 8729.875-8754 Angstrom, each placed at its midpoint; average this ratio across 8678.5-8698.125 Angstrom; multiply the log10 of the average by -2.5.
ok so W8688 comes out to -0.04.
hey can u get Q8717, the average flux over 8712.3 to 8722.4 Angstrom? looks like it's 11.2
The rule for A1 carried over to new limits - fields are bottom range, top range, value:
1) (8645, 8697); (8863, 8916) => 1.14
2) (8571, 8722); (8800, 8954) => 1.16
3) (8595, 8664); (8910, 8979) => 1.21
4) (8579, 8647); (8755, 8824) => 1.16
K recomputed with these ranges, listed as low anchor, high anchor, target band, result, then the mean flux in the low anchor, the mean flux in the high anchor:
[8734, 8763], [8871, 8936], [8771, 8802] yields -1.70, 10.7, 11.4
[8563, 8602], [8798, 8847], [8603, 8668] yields 1.26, 10.2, 11.4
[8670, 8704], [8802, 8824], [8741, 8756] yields 0.53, 10.7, 11.3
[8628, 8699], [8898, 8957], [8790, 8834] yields -1.20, 10.5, 11.5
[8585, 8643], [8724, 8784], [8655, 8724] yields -0.86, 10.2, 11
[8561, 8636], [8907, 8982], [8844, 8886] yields -0.58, 10.2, 11.6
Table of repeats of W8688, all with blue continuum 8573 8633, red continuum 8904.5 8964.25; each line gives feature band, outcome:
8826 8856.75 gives -0.04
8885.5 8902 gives 0.03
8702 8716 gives -0.03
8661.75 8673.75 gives 0.03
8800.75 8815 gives -0.04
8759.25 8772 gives -0.05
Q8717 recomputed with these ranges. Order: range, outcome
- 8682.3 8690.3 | 10.7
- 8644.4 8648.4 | 10.3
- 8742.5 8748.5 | 10.7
